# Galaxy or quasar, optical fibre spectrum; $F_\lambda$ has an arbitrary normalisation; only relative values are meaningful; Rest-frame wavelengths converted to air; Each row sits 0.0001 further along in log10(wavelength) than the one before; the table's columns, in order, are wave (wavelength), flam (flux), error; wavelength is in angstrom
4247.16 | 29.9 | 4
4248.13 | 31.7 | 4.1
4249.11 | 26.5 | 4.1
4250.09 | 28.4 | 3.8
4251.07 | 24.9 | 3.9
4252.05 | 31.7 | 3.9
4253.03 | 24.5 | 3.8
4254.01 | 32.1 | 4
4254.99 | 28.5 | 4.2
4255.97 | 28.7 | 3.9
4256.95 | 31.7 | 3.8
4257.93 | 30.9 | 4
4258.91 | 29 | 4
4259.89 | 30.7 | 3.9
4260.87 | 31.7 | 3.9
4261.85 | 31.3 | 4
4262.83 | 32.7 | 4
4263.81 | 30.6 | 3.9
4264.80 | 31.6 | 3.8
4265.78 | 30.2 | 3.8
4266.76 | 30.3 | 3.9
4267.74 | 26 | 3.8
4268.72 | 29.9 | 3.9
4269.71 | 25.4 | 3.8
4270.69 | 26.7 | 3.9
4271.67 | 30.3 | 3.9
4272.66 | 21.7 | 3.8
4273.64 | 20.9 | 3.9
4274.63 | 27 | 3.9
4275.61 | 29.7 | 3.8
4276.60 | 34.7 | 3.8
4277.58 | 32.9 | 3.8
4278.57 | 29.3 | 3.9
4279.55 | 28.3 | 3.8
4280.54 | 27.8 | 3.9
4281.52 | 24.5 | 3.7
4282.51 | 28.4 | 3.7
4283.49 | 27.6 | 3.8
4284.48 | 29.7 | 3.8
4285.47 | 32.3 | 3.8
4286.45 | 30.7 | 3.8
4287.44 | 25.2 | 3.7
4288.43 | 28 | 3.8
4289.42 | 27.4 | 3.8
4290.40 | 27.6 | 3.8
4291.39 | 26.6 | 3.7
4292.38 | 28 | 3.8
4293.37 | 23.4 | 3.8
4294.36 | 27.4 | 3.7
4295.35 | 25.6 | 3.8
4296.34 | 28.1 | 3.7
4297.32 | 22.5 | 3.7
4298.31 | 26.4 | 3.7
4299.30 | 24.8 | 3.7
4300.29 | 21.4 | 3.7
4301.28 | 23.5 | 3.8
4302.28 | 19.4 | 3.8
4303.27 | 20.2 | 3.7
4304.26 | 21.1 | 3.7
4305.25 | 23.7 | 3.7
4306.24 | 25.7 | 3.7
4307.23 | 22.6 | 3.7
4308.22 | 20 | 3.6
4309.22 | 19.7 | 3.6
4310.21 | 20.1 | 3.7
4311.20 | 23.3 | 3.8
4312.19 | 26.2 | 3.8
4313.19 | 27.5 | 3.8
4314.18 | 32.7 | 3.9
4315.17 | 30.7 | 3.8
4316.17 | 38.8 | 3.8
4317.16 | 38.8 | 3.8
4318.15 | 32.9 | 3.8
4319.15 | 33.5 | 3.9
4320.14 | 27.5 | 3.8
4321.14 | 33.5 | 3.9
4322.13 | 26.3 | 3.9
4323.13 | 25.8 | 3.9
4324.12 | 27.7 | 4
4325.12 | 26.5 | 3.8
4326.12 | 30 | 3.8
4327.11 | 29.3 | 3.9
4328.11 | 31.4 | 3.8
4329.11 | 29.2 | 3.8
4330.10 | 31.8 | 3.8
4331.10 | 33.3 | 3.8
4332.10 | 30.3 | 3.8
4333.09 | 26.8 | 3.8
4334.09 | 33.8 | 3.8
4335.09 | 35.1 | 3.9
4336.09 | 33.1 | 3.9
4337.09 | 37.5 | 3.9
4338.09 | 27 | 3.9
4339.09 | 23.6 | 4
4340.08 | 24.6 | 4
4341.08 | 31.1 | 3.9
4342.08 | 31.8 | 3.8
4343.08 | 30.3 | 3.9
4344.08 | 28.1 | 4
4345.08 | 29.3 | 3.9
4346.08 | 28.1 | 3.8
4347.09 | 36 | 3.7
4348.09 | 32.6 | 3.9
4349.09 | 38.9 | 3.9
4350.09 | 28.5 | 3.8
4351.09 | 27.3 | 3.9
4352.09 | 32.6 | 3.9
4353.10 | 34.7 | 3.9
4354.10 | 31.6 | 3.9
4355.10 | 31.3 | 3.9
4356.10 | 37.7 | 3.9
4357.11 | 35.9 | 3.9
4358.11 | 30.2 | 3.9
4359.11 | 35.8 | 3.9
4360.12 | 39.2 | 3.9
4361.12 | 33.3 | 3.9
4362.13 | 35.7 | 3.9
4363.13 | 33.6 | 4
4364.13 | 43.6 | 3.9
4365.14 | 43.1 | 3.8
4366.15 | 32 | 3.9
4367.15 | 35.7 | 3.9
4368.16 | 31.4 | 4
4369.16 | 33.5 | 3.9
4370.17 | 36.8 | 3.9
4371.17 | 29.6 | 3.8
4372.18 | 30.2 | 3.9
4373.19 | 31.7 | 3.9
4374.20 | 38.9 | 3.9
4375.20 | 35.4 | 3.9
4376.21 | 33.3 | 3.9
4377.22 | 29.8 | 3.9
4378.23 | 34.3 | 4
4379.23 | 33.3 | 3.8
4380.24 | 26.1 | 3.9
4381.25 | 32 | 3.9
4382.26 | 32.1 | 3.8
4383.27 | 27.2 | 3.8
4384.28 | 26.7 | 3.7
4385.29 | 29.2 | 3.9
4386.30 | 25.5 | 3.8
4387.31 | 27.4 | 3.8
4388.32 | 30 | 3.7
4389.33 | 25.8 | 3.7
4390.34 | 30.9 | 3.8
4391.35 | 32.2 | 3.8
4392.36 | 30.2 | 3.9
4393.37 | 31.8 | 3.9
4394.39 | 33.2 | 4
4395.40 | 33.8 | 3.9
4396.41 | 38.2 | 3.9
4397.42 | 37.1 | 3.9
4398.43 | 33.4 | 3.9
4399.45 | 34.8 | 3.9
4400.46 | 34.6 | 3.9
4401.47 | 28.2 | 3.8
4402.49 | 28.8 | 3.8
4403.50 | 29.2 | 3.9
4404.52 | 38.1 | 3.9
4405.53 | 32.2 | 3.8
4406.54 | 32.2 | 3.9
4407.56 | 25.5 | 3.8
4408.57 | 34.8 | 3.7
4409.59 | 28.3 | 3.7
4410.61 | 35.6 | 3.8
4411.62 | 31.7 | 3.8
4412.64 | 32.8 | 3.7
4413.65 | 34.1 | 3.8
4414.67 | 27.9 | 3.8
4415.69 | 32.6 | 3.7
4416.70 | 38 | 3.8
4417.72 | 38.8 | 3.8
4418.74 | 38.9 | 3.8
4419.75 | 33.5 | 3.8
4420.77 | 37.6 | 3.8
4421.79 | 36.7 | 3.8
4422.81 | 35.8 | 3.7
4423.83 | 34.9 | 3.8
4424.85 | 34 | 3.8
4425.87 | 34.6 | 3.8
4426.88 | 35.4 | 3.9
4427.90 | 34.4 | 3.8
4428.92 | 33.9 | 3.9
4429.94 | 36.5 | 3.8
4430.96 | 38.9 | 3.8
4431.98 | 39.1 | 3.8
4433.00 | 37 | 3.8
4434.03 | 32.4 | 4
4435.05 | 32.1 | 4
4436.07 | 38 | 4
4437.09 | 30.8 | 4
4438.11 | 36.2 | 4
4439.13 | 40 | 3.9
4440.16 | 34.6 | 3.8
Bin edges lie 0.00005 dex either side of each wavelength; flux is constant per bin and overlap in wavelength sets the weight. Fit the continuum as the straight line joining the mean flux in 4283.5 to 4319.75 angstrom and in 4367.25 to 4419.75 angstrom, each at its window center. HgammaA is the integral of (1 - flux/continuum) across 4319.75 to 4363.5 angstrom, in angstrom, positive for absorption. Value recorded -3.5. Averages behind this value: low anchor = 26.6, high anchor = 32.2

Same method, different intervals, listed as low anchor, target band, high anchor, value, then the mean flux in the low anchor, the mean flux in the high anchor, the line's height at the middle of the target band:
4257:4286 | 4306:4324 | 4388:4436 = 1.42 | 29.1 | 33.7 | 30.5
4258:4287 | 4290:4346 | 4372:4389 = 3.69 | 29.1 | 30.7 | 29.8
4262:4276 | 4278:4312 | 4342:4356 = 4.55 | 28.1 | 31.7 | 29.3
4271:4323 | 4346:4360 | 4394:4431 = -1.32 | 27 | 34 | 30.4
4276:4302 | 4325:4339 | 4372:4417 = -0.89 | 27.3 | 31.7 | 29.1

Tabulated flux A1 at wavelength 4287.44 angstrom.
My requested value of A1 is 25.2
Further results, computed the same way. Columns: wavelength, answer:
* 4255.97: 28.7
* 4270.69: 26.7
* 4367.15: 35.7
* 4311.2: 23.3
